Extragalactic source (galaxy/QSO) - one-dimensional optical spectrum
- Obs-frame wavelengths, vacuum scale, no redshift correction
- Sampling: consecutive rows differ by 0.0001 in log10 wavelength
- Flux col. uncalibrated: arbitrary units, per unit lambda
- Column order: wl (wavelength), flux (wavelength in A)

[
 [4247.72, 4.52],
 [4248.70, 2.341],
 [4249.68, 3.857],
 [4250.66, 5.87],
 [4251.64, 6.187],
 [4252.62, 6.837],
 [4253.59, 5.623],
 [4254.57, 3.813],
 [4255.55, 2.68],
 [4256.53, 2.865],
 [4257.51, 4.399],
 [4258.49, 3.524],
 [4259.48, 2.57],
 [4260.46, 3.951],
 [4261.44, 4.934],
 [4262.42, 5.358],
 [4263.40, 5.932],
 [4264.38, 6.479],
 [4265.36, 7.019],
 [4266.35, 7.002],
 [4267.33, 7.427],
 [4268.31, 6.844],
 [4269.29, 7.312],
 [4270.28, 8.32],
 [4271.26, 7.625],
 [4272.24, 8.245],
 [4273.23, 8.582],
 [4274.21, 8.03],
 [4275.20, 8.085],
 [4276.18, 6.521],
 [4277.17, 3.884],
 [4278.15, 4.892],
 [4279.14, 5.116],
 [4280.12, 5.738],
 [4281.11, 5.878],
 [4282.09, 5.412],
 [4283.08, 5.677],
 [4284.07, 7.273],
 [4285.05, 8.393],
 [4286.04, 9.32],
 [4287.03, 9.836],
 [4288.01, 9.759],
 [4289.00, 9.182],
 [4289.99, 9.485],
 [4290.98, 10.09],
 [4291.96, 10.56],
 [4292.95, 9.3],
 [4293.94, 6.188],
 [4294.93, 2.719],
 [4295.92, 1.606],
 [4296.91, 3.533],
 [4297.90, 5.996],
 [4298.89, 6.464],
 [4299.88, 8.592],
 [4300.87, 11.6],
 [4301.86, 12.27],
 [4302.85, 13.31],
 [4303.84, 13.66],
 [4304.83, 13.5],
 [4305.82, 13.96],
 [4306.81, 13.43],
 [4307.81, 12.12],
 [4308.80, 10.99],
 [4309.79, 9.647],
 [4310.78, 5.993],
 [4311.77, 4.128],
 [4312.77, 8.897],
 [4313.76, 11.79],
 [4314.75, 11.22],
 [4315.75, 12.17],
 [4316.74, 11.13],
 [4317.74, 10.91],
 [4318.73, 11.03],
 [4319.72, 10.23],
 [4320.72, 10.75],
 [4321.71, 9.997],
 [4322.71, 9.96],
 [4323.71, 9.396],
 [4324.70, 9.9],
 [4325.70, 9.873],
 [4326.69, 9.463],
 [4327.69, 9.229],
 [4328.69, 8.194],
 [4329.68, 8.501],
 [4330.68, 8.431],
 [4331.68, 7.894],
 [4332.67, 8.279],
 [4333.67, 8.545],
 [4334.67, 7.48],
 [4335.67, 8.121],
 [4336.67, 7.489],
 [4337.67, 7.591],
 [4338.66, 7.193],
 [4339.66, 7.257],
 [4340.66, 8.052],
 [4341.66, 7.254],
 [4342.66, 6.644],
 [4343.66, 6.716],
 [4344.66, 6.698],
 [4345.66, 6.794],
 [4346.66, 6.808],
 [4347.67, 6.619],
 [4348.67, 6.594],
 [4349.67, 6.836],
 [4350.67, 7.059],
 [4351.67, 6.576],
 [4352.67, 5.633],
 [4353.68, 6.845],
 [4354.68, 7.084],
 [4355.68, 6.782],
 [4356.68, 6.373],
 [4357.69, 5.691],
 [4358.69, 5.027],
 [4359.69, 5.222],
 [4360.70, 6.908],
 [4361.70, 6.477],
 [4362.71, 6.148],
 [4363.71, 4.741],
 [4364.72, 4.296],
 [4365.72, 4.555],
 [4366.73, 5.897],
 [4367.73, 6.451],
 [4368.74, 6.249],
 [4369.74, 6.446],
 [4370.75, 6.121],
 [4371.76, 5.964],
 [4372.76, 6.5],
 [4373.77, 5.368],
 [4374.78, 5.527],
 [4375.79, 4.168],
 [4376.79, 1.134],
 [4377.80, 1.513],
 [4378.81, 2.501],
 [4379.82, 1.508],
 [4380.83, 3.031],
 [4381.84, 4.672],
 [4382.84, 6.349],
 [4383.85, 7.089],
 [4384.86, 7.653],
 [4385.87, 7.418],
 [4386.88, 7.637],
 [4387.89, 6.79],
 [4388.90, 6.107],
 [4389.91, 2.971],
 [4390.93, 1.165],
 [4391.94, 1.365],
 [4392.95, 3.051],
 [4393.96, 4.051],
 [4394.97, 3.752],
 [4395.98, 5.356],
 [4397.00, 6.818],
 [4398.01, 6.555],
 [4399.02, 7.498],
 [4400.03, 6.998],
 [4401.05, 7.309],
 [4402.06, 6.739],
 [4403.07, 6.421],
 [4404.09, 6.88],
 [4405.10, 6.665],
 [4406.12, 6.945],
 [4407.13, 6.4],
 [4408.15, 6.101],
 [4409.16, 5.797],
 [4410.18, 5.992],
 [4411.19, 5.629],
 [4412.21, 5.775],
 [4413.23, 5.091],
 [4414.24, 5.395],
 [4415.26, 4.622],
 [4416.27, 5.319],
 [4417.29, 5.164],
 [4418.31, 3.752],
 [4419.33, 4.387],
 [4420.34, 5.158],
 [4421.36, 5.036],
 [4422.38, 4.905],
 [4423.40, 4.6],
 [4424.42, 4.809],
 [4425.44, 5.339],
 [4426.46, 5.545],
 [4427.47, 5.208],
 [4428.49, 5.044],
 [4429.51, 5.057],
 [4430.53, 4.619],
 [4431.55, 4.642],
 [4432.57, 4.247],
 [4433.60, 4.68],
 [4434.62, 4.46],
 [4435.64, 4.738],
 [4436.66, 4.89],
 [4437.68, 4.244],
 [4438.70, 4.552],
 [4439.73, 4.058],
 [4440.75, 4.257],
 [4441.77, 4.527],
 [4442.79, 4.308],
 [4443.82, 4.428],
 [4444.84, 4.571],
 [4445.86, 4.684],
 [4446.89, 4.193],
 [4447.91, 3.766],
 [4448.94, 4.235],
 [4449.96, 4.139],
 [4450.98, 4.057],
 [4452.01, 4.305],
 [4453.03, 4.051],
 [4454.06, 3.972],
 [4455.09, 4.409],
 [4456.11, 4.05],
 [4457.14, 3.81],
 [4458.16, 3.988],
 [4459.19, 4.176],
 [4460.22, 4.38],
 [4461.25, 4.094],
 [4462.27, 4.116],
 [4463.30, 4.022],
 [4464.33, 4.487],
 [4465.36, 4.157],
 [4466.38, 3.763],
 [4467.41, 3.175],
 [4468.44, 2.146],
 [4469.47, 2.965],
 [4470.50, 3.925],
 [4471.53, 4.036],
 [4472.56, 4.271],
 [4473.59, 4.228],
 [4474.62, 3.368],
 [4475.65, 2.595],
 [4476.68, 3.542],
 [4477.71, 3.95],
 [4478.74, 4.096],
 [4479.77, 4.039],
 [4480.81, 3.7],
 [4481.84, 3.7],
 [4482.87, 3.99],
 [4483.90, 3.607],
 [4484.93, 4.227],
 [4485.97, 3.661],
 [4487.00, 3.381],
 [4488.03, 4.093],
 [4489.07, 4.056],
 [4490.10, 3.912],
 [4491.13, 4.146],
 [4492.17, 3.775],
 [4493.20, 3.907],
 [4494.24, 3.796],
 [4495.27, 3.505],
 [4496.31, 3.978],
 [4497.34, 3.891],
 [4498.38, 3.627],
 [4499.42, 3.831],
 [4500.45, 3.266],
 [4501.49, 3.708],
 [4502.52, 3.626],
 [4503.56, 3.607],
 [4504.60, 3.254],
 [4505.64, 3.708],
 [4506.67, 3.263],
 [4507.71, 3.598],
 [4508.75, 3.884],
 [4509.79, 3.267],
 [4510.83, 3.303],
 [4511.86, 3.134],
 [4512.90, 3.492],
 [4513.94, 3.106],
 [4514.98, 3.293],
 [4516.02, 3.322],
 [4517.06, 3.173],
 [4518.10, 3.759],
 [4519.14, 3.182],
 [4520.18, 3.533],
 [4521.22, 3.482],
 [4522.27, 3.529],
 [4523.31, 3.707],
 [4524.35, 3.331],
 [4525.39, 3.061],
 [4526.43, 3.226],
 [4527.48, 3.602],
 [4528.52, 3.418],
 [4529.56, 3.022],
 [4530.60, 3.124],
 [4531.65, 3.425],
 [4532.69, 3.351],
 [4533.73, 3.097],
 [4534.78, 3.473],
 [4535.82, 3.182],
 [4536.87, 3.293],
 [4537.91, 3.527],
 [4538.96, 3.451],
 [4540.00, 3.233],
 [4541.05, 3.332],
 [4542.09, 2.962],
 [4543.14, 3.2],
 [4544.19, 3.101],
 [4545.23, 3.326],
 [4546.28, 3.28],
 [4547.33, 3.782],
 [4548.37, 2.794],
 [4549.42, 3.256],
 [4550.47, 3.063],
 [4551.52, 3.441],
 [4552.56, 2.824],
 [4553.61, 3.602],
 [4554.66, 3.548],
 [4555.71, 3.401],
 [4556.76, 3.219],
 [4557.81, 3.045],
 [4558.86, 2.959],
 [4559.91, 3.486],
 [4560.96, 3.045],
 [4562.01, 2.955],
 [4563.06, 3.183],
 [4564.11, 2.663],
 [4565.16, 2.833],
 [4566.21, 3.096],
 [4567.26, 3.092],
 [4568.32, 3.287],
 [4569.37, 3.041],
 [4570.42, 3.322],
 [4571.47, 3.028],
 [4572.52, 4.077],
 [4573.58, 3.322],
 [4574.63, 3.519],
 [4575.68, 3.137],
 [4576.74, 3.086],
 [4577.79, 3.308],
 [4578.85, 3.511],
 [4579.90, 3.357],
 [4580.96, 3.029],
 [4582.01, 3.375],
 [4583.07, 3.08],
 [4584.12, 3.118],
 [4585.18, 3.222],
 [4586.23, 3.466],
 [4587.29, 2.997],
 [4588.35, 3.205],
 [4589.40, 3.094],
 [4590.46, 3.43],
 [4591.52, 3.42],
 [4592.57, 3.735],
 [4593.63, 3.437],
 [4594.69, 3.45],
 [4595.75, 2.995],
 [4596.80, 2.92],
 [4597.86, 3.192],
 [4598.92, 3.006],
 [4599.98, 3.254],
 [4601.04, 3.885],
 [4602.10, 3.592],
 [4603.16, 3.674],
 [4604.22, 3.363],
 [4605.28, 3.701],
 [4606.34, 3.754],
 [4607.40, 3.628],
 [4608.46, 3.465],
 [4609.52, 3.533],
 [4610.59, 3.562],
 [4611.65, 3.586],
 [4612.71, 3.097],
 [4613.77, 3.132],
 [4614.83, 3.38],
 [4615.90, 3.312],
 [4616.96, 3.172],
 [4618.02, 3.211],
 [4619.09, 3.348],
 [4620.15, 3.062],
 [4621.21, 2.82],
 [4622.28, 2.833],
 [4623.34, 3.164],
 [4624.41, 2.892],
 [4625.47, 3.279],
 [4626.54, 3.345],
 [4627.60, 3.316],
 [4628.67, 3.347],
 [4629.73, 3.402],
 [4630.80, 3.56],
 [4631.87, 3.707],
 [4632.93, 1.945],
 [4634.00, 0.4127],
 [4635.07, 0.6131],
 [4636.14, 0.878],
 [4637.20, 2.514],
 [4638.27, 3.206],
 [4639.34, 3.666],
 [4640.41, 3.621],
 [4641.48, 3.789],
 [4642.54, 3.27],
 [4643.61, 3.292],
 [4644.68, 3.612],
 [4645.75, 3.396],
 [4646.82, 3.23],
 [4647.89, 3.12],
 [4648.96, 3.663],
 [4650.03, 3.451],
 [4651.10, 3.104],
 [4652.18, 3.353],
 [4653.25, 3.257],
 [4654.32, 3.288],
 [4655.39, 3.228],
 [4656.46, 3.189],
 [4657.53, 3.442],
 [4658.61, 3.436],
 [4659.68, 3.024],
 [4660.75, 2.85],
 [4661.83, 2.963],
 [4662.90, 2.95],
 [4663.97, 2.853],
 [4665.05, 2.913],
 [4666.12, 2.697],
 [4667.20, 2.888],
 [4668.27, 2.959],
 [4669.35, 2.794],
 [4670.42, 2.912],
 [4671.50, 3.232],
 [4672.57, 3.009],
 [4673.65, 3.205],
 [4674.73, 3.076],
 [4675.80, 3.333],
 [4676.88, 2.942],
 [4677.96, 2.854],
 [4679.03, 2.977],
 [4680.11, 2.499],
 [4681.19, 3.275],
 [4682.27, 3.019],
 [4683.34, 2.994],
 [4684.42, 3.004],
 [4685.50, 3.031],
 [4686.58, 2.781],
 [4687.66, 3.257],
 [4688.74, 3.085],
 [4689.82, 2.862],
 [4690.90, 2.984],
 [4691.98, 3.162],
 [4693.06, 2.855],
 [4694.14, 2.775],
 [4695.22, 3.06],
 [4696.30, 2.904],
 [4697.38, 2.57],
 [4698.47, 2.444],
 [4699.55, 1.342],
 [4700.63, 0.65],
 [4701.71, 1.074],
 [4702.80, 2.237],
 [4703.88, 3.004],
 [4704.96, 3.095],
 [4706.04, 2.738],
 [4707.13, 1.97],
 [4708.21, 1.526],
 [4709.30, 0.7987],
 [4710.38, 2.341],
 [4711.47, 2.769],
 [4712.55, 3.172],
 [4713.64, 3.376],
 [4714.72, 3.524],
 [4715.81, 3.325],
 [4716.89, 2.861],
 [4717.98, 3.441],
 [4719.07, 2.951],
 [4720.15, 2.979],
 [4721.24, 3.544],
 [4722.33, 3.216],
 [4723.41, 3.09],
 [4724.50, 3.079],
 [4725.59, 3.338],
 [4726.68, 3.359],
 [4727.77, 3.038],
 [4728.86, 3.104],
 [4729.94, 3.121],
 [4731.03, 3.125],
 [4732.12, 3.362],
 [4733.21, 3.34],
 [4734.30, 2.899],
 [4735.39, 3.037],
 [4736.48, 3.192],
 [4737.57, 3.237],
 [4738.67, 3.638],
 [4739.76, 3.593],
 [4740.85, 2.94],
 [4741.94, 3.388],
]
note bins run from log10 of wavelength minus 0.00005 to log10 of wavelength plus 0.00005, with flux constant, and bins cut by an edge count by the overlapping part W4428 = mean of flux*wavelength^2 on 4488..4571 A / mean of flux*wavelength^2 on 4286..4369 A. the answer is 0.45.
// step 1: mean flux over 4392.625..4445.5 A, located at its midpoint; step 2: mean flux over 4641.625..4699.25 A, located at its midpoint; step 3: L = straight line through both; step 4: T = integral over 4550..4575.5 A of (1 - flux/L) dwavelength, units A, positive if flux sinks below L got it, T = 5.0 A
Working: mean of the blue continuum 5.24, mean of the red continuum 3.06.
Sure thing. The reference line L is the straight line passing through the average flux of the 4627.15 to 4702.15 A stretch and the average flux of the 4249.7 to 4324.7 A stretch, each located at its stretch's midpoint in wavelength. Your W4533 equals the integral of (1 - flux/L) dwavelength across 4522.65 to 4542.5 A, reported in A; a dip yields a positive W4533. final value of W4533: 5.7 A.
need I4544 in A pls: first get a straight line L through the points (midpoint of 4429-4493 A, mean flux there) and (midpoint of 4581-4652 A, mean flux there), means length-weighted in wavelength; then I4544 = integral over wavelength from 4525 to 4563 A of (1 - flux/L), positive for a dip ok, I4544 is 3.6 A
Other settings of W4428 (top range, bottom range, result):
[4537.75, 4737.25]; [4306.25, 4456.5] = 0.56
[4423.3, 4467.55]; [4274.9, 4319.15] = 0.54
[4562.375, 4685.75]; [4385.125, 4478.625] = 0.73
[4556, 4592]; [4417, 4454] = 0.75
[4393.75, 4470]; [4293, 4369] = 0.63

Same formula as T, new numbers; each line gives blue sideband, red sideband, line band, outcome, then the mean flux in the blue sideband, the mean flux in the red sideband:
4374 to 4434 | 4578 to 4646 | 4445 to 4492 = 6.4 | 5.12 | 3.18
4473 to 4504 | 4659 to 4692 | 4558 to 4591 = 1.9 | 3.76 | 2.98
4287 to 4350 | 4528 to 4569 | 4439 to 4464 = 6.3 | 8.87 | 3.21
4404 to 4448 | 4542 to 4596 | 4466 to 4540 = 9.2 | 5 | 3.24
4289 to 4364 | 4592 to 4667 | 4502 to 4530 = 9.3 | 8.35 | 3.16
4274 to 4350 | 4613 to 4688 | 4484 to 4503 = 6.0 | 8.47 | 3.04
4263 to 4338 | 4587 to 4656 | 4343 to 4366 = 4.3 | 8.55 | 3.19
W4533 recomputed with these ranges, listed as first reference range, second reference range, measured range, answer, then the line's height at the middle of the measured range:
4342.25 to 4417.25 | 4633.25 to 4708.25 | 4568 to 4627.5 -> 3.9 A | 3.55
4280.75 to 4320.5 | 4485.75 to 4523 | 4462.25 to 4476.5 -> 2.9 A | 4.55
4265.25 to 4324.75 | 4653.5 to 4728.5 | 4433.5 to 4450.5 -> 5.5 A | 6.51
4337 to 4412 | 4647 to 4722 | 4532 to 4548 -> 3.5 A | 4.24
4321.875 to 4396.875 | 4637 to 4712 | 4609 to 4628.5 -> 1.5 A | 3.49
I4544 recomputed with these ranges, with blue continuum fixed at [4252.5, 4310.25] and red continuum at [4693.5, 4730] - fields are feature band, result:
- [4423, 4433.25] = 1.6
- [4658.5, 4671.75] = 1.1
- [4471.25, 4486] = 4.1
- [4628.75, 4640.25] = 3.5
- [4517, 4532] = 4.4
